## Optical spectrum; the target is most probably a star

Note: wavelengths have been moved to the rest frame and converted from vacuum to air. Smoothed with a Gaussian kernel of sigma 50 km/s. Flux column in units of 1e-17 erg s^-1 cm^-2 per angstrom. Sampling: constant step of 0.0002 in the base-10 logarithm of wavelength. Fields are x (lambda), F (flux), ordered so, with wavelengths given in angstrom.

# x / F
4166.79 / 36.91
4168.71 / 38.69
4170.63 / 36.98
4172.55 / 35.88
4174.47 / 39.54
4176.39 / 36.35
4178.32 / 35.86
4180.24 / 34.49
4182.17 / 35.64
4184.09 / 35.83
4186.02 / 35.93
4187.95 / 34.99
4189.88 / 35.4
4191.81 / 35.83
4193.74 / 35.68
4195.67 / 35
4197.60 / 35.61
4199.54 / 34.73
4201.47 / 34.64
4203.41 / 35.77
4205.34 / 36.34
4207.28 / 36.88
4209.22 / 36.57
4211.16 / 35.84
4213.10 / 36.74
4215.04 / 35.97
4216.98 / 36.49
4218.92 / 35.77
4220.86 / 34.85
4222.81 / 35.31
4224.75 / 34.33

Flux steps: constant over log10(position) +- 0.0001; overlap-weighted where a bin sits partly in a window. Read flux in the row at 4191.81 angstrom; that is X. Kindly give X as 35.83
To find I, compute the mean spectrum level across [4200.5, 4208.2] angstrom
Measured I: 35.9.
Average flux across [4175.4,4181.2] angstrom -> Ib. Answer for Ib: 35.6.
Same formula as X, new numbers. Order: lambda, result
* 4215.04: 35.97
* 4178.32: 35.86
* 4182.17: 35.64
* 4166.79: 36.91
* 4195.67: 35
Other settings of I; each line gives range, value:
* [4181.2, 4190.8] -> 35.5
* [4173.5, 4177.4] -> 37.9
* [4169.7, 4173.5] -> 36.4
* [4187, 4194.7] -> 35.5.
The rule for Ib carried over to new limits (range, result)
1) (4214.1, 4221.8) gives 35.8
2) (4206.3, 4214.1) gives 36.5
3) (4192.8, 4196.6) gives 35.4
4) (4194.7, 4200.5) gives 35.1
